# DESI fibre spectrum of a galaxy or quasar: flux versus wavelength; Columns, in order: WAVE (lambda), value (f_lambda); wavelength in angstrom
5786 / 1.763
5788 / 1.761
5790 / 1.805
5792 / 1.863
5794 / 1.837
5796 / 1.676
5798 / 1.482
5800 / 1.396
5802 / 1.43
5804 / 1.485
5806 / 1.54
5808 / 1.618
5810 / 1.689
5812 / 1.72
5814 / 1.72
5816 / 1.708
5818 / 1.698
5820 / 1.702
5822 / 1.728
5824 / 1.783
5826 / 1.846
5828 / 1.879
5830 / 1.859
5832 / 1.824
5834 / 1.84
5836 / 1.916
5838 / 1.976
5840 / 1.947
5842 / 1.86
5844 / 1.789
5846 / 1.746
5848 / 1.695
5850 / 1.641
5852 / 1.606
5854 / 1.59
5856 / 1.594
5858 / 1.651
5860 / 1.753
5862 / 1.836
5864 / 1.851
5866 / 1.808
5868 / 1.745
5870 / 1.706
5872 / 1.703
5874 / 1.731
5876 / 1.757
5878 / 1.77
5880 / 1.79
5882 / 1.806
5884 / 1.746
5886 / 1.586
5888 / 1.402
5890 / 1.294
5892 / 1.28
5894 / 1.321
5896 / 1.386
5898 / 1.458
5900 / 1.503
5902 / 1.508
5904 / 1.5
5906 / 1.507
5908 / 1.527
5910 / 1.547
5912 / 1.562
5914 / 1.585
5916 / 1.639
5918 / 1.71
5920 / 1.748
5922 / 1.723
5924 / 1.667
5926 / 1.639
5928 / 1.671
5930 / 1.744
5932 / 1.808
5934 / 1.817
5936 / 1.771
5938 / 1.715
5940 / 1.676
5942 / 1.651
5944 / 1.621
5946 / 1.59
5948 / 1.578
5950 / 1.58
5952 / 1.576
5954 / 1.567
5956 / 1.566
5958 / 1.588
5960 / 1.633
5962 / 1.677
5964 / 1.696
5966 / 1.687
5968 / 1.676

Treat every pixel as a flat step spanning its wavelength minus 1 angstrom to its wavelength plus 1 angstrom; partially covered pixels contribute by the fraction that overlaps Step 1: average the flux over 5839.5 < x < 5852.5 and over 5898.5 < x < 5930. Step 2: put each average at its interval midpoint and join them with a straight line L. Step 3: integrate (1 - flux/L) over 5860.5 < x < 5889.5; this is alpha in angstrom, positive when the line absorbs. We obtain -0.6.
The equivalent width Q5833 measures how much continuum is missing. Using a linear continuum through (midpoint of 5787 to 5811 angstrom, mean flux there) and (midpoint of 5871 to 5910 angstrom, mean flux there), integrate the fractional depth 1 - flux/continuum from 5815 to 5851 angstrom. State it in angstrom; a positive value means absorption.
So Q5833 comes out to -4.45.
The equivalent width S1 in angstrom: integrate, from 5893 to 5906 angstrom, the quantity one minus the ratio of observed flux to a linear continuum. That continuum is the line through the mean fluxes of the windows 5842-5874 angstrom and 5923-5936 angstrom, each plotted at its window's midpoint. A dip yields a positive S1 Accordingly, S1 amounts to 2.1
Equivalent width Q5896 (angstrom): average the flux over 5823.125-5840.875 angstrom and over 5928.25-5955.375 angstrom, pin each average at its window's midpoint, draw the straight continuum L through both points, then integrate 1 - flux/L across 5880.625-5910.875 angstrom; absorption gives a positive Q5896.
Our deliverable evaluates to 4.5 angstrom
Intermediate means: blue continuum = 1.87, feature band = 1.49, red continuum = 1.67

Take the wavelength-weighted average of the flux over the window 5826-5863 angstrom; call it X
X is 1.78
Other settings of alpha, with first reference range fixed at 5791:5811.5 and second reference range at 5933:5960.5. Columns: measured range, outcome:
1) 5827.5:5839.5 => -2.0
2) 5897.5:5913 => 1.1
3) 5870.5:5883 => -1.0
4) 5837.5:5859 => -1.5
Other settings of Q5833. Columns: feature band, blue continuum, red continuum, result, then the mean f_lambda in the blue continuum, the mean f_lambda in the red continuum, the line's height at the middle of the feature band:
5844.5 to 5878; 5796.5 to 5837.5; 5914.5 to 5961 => -0.63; 1.7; 1.66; 1.68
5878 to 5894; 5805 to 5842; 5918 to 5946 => 1.68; 1.78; 1.71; 1.74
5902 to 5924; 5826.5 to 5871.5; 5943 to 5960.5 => 0.73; 1.78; 1.59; 1.66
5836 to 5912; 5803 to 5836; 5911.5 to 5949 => 2.65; 1.73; 1.68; 1.71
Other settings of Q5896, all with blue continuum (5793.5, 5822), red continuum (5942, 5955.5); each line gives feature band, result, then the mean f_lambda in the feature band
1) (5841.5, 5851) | -0.8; 1.74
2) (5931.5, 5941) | -1.0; 1.75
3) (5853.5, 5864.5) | -0.7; 1.71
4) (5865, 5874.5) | -0.8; 1.74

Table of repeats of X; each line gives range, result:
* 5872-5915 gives 1.55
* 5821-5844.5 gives 1.86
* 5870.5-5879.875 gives 1.74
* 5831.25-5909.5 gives 1.66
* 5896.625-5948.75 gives 1.63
